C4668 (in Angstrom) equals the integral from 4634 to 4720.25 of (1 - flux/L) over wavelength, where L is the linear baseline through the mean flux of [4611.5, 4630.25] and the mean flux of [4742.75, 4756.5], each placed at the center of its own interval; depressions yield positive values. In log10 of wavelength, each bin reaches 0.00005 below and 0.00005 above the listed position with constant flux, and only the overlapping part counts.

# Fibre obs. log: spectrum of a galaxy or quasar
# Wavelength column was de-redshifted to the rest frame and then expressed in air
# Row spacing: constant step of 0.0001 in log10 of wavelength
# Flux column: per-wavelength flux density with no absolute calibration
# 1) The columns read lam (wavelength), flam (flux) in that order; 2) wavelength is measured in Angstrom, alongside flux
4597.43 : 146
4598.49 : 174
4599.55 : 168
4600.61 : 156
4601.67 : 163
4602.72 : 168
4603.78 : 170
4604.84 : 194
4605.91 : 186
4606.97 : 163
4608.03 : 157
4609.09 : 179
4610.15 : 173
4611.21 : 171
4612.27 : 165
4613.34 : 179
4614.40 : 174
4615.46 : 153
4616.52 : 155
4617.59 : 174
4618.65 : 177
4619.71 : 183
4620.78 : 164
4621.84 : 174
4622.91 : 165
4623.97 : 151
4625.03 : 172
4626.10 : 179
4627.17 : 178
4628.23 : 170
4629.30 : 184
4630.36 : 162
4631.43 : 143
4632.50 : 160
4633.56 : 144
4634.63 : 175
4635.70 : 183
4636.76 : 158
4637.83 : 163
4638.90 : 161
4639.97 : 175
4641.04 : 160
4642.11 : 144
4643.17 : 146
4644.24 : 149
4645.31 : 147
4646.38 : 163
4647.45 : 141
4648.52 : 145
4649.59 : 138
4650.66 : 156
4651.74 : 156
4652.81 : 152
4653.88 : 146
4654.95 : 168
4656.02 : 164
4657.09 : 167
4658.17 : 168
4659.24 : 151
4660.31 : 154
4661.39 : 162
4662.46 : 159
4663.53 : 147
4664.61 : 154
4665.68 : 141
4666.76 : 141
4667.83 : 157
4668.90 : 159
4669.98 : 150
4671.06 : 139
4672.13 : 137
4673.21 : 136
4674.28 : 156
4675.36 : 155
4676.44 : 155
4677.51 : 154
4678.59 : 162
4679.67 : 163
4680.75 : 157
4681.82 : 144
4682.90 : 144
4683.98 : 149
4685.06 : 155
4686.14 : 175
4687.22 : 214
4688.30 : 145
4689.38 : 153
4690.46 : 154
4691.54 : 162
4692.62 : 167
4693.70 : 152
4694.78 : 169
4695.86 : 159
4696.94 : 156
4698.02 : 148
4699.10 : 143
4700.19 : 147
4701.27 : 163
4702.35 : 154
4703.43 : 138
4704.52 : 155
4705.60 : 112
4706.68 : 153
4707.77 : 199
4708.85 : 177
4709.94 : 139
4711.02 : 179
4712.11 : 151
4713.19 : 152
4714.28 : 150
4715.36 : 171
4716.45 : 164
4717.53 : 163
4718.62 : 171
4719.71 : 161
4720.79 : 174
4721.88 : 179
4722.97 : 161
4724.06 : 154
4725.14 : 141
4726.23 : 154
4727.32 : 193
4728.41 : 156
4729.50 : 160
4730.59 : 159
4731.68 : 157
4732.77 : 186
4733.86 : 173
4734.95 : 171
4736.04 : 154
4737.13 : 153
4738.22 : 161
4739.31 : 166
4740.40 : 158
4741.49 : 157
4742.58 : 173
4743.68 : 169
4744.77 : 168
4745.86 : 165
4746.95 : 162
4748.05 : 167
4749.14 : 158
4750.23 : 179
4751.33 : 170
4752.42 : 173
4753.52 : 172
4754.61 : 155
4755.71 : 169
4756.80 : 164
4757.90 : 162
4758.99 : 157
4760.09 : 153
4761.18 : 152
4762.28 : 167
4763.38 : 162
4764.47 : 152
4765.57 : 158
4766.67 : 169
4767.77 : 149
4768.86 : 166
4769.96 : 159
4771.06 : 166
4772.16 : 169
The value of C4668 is 6.5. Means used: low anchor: 170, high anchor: 167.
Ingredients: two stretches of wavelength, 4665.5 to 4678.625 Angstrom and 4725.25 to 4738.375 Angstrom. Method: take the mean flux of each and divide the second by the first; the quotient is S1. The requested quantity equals 1.10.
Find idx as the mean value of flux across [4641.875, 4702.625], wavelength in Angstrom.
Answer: 154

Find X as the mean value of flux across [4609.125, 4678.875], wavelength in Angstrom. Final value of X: 159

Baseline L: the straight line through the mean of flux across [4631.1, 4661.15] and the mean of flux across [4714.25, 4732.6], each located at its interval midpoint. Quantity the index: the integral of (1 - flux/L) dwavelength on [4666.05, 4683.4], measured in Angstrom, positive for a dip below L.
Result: 0.94 Angstrom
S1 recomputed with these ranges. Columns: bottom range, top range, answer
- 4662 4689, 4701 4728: 1.04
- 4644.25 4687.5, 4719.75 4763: 1.07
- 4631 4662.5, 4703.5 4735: 1.03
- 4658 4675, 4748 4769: 1.08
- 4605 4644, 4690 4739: 0.96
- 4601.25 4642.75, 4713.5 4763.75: 0.98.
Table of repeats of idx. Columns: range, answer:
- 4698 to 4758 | 162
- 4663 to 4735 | 158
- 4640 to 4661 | 154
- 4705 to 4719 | 160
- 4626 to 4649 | 160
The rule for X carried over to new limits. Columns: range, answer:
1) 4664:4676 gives 148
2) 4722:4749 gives 163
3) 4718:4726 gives 163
